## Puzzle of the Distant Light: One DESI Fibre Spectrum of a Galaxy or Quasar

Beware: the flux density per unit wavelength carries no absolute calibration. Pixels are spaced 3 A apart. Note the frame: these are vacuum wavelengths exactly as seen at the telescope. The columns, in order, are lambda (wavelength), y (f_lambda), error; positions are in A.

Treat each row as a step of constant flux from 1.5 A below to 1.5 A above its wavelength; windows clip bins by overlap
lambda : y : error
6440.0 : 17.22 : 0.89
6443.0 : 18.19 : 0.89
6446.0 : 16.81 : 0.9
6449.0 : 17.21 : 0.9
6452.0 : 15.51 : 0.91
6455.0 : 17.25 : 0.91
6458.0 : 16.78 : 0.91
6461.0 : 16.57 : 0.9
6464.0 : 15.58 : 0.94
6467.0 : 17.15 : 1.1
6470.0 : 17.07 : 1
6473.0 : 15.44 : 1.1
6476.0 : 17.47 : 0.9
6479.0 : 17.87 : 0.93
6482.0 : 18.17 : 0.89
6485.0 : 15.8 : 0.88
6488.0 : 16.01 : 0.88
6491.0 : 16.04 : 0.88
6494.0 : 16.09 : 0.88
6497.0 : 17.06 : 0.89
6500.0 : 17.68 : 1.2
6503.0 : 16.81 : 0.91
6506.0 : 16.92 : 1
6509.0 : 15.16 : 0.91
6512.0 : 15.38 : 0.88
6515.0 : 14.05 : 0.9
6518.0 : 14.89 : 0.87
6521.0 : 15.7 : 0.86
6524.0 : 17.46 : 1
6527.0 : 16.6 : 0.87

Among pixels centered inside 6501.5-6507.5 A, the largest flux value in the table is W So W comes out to 16.92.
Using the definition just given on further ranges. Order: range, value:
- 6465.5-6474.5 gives 17.15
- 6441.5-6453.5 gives 18.19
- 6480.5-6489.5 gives 18.17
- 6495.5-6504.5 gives 17.68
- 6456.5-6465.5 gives 16.78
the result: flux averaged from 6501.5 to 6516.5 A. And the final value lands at 15.7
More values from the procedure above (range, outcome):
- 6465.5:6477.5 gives 16.8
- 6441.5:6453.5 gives 16.9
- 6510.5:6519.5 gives 14.8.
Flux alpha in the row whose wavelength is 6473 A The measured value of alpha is 15.44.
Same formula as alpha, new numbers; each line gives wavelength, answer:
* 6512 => 15.38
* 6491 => 16.04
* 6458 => 16.78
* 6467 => 17.15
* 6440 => 17.22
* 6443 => 18.19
